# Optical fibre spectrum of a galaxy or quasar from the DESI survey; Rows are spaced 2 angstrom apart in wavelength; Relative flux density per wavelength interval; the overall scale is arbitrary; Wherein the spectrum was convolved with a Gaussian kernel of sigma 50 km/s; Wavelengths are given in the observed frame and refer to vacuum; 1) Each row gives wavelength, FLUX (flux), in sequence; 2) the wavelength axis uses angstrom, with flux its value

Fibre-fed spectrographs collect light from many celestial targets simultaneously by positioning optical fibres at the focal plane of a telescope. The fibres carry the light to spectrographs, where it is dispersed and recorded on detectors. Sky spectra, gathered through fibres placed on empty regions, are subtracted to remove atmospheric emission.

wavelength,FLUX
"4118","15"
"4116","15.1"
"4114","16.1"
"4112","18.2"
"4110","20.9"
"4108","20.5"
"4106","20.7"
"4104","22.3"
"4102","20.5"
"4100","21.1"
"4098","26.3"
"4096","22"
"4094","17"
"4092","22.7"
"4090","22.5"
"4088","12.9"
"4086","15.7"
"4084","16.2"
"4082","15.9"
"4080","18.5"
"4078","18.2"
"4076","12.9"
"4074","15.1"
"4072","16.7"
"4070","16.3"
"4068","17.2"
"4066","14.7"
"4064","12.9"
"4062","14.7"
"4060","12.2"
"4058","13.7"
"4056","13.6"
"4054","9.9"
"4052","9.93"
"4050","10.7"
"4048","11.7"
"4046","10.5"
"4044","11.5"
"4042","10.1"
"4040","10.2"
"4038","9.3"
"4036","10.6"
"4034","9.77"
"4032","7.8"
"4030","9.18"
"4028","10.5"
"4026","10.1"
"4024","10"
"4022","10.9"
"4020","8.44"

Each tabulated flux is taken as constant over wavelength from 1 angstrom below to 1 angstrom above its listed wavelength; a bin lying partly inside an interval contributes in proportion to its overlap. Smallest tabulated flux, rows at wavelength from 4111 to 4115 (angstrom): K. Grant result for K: 16.1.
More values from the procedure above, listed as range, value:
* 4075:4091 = 12.9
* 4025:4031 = 9.18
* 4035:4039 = 9.3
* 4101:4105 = 20.5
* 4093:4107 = 17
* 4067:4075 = 15.1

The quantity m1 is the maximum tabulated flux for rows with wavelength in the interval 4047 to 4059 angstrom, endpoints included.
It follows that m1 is 13.7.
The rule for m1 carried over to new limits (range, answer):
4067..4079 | 18.2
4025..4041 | 10.6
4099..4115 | 22.3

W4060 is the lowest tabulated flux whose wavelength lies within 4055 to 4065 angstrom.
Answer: 12.2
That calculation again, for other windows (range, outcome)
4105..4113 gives 18.2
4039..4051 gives 10.1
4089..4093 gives 22.5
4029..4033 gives 7.8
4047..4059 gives 9.9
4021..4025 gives 10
